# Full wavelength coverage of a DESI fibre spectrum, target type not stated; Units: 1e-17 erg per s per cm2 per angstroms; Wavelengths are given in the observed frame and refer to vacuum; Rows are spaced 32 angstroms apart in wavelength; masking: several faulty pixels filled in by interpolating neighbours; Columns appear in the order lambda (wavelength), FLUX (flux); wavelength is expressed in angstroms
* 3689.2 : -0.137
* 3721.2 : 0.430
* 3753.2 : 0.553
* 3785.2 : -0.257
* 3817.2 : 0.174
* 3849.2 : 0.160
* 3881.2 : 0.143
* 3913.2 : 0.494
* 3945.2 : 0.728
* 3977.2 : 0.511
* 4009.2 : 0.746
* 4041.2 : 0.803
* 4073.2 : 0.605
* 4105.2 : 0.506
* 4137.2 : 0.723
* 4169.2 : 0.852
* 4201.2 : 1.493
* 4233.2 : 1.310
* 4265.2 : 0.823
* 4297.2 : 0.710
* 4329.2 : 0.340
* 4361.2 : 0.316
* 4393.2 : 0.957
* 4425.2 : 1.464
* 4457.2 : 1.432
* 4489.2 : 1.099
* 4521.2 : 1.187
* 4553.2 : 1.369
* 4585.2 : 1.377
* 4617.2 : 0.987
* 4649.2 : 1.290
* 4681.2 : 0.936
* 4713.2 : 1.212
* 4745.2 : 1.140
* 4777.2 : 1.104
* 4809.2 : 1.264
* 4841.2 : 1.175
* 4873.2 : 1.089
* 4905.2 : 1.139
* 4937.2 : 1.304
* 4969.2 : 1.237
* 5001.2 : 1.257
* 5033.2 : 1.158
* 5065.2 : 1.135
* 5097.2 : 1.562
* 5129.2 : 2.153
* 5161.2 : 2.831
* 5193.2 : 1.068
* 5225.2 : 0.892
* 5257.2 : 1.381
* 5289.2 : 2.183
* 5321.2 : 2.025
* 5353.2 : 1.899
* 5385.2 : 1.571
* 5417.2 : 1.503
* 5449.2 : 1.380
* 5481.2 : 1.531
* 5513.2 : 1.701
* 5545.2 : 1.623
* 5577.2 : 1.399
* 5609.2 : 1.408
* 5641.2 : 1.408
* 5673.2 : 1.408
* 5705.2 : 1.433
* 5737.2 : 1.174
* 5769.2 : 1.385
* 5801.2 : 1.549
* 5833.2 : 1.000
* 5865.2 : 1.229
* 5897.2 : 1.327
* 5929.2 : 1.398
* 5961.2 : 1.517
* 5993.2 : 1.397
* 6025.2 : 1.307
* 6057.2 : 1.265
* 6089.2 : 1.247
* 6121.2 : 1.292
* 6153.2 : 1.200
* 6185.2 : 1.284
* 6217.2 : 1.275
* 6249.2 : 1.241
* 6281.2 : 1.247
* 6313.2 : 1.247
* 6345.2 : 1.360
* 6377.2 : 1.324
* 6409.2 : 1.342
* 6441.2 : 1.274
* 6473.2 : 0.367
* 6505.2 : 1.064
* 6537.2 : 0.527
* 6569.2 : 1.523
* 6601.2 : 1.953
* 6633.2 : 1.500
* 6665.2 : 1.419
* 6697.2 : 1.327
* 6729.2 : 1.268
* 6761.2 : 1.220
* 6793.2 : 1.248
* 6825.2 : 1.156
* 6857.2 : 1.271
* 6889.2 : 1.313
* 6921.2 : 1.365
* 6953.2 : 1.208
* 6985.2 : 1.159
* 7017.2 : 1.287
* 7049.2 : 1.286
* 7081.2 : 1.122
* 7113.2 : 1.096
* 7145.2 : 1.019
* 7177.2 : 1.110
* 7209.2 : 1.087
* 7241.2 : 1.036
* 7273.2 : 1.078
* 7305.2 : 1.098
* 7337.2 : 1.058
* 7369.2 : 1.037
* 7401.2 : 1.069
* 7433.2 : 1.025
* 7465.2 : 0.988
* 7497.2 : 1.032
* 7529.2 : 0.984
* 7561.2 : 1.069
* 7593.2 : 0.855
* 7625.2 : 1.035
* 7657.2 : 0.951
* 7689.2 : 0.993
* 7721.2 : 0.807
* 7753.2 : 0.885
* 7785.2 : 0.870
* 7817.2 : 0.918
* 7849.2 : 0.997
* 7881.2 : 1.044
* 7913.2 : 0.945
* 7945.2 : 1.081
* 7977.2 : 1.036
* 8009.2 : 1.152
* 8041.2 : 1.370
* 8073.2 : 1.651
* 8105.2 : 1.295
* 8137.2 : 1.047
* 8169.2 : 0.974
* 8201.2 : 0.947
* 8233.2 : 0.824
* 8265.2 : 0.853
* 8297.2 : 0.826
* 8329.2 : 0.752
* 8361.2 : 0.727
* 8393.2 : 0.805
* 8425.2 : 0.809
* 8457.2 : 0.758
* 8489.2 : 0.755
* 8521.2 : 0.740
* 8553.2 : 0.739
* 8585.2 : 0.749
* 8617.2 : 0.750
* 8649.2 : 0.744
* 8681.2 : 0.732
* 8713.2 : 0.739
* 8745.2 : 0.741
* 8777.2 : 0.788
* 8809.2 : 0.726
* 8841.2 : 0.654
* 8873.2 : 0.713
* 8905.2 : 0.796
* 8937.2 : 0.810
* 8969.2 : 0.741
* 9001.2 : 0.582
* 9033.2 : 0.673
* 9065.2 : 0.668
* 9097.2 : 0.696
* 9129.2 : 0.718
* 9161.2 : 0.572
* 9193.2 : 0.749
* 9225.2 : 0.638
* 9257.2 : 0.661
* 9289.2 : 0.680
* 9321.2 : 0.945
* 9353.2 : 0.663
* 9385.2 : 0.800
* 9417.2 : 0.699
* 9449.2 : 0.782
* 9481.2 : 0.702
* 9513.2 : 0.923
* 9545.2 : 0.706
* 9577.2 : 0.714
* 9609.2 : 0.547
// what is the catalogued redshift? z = 0.030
